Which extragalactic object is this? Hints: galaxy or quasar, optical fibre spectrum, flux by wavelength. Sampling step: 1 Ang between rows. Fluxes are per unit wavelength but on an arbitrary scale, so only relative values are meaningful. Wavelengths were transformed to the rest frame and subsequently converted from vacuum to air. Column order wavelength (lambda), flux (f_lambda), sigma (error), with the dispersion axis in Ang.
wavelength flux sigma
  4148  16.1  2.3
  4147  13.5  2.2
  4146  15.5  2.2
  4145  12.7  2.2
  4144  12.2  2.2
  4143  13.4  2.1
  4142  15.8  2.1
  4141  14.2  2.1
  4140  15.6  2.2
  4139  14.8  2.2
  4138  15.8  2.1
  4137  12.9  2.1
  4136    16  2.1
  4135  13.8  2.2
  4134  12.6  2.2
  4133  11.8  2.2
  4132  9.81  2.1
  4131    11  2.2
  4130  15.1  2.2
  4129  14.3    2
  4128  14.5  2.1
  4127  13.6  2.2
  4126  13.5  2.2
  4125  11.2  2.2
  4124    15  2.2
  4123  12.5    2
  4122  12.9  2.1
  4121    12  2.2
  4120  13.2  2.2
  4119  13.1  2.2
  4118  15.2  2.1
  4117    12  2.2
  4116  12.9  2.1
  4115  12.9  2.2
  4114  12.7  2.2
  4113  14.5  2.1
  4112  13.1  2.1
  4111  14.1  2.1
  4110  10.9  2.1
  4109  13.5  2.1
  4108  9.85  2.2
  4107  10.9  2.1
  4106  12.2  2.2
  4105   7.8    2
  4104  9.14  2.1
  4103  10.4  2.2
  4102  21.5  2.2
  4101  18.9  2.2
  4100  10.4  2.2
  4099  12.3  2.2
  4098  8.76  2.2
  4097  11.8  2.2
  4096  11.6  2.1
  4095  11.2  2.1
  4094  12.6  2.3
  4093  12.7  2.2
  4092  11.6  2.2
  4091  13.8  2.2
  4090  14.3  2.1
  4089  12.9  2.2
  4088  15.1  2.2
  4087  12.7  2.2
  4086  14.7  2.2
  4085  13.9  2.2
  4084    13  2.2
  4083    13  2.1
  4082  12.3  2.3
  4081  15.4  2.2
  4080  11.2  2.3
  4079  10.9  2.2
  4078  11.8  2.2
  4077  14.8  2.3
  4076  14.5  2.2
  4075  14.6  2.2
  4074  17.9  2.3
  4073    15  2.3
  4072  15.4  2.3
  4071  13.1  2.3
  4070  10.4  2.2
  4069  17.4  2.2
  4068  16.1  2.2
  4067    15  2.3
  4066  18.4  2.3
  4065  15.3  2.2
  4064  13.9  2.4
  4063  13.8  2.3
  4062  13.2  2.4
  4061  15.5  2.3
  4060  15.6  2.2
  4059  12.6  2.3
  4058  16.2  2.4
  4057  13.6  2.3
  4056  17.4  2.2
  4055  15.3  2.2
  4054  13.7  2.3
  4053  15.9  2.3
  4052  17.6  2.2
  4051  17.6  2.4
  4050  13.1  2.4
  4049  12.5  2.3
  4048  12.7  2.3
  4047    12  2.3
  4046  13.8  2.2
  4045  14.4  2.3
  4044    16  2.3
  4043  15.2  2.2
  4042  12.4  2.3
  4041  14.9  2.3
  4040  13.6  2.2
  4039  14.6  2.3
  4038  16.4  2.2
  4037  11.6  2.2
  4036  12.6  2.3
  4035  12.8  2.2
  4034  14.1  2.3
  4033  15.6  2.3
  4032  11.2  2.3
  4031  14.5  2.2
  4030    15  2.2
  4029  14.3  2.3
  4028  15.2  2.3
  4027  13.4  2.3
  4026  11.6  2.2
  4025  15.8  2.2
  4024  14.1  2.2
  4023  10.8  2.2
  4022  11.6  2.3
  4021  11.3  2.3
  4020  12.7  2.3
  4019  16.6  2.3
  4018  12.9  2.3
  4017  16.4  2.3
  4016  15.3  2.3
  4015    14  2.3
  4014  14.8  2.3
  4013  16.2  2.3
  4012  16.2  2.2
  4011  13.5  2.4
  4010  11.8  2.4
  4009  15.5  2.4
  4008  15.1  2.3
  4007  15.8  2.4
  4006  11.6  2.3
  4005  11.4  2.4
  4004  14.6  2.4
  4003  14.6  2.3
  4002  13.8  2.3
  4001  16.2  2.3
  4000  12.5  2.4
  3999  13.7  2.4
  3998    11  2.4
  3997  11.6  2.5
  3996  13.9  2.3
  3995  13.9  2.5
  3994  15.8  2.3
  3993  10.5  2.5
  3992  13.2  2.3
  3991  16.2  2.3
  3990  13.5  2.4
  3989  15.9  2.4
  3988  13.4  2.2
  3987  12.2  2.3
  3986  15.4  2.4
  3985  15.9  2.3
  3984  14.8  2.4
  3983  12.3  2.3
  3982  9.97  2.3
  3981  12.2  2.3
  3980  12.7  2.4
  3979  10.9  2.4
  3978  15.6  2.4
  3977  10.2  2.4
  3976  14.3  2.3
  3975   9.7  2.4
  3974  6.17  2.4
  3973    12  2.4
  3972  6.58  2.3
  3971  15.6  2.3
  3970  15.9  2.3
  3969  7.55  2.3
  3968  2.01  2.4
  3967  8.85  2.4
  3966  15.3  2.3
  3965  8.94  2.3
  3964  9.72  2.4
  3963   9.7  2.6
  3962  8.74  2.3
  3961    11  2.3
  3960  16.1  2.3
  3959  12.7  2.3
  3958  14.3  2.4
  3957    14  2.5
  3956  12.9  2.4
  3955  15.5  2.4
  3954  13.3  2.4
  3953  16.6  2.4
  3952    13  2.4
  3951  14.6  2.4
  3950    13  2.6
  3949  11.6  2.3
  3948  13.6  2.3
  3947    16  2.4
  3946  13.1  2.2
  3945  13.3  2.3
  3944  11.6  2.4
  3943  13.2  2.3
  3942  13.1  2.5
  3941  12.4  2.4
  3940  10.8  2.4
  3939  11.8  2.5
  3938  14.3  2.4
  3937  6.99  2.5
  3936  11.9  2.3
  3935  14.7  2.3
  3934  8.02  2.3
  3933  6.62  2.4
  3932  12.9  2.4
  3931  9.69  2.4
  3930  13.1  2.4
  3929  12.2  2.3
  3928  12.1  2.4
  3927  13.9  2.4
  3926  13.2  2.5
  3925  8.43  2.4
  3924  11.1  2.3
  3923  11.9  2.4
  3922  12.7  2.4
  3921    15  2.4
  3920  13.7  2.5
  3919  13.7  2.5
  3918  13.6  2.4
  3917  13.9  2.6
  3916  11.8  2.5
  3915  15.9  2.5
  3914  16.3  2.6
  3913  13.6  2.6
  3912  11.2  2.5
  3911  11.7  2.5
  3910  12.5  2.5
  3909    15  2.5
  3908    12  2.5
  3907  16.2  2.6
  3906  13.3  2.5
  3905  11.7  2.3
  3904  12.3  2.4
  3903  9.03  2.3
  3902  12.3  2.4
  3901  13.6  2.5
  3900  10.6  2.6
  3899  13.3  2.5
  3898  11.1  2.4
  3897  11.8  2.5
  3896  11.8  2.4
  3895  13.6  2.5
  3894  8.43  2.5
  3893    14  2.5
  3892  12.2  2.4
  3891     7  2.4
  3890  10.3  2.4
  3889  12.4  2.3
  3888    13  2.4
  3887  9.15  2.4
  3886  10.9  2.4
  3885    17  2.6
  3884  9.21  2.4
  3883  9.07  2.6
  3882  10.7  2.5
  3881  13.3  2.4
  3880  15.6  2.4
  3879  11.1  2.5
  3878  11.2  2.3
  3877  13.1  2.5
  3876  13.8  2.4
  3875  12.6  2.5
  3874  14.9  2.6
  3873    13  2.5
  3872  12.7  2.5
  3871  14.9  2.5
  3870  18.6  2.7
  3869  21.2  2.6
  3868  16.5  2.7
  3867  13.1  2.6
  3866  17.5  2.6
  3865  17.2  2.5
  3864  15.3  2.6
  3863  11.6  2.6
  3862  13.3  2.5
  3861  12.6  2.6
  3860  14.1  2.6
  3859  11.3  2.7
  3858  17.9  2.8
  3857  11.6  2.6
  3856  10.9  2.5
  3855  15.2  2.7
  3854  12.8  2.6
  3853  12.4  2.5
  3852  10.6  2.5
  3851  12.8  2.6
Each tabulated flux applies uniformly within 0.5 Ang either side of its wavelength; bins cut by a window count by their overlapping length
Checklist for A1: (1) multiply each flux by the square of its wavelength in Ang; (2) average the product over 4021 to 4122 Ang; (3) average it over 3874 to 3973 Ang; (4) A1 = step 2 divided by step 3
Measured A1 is 1.20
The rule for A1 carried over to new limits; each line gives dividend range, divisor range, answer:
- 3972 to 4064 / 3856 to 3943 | 1.15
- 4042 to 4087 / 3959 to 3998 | 1.25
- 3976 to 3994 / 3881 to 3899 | 1.23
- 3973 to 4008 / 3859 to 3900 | 1.07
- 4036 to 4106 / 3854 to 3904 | 1.18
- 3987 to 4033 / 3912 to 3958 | 1.13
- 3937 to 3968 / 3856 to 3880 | 0.91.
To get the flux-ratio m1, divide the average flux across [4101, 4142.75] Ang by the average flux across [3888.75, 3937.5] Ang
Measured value 1.1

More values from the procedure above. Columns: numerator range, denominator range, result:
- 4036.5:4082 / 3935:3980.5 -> 1.20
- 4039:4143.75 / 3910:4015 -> 1.07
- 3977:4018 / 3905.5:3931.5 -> 1.06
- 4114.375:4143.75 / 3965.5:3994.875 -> 1.10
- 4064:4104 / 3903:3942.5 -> 1.11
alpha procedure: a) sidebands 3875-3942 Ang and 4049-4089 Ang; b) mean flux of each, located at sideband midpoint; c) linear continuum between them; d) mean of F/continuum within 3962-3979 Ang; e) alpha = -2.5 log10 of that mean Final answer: 0.24 mag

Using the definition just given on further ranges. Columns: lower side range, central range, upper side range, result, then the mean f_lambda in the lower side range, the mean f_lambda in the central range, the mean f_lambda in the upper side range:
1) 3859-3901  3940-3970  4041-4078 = 0.117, 13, 12.3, 14.7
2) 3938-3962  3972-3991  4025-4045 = 0.084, 13.3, 12.6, 14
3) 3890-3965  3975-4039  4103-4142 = -0.086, 12.4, 13.7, 12.9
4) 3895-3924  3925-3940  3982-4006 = 0.150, 12.9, 11.4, 13.6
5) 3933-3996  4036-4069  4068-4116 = -0.144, 12.4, 14.7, 13.1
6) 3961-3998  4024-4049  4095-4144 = -0.124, 11.9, 13.9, 13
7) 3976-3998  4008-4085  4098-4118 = -0.101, 13.3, 14.2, 12.6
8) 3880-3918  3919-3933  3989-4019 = 0.050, 12.3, 12.1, 14.1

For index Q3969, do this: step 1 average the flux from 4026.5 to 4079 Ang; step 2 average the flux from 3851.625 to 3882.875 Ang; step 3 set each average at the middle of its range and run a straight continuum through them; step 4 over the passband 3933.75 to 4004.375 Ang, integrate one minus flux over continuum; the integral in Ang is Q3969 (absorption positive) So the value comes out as 8.1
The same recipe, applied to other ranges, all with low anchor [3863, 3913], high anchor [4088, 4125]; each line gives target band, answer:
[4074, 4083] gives -0.53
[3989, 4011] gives -1.56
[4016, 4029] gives -0.90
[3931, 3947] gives 1.39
